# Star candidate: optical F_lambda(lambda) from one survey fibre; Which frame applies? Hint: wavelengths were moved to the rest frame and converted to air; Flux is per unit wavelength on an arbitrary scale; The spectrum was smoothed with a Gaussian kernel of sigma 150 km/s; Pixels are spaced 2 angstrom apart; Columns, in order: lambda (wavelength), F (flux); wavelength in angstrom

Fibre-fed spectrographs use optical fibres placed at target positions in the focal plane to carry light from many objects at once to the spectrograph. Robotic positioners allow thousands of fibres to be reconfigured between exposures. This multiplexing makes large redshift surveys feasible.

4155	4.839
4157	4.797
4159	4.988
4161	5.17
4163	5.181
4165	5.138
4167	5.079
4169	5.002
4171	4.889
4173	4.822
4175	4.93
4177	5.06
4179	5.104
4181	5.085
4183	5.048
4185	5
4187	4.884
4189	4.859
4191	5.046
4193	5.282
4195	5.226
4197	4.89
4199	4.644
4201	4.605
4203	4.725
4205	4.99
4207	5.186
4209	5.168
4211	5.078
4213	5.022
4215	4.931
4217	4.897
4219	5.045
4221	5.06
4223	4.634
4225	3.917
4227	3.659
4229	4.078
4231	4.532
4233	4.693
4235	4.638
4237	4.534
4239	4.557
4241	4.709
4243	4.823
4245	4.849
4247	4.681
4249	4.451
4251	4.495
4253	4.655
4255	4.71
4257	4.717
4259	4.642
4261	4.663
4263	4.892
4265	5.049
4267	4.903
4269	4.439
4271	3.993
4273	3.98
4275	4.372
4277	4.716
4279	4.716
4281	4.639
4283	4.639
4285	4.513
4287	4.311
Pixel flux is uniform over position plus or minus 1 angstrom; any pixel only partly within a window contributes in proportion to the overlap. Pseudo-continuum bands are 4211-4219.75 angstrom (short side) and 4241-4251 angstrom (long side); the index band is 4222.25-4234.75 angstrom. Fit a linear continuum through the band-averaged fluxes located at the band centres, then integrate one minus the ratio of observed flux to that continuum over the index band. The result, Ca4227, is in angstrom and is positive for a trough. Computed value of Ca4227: 1.5 angstrom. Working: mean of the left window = 4.98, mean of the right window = 4.68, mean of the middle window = 4.27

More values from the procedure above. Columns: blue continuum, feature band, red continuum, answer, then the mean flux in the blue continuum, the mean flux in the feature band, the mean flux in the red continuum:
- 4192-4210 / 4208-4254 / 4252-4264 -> 1.7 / 4.97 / 4.66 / 4.71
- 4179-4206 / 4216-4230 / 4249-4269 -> 1.1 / 4.95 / 4.47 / 4.72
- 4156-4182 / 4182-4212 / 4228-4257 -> -0.7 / 5.02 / 4.98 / 4.6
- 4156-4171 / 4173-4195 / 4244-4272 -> -0.3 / 5.04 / 5.03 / 4.65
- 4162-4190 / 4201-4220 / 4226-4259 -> -0.9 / 5.01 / 4.98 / 4.55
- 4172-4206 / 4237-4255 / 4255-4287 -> 0.2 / 4.95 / 4.65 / 4.59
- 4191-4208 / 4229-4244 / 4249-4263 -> 0.5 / 4.95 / 4.6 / 4.65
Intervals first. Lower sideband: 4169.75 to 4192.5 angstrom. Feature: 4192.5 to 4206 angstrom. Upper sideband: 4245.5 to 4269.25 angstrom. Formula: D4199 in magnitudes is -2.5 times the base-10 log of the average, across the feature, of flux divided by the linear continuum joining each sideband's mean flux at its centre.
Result 0.00 mag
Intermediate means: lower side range 4.98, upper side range 4.7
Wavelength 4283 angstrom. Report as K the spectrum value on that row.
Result 4.639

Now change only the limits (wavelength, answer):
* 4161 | 5.17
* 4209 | 5.168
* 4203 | 4.725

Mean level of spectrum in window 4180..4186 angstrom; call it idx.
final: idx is 5.04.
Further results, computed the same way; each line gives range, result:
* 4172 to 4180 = 4.98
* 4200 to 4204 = 4.67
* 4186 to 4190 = 4.87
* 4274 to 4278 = 4.54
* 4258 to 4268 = 4.83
